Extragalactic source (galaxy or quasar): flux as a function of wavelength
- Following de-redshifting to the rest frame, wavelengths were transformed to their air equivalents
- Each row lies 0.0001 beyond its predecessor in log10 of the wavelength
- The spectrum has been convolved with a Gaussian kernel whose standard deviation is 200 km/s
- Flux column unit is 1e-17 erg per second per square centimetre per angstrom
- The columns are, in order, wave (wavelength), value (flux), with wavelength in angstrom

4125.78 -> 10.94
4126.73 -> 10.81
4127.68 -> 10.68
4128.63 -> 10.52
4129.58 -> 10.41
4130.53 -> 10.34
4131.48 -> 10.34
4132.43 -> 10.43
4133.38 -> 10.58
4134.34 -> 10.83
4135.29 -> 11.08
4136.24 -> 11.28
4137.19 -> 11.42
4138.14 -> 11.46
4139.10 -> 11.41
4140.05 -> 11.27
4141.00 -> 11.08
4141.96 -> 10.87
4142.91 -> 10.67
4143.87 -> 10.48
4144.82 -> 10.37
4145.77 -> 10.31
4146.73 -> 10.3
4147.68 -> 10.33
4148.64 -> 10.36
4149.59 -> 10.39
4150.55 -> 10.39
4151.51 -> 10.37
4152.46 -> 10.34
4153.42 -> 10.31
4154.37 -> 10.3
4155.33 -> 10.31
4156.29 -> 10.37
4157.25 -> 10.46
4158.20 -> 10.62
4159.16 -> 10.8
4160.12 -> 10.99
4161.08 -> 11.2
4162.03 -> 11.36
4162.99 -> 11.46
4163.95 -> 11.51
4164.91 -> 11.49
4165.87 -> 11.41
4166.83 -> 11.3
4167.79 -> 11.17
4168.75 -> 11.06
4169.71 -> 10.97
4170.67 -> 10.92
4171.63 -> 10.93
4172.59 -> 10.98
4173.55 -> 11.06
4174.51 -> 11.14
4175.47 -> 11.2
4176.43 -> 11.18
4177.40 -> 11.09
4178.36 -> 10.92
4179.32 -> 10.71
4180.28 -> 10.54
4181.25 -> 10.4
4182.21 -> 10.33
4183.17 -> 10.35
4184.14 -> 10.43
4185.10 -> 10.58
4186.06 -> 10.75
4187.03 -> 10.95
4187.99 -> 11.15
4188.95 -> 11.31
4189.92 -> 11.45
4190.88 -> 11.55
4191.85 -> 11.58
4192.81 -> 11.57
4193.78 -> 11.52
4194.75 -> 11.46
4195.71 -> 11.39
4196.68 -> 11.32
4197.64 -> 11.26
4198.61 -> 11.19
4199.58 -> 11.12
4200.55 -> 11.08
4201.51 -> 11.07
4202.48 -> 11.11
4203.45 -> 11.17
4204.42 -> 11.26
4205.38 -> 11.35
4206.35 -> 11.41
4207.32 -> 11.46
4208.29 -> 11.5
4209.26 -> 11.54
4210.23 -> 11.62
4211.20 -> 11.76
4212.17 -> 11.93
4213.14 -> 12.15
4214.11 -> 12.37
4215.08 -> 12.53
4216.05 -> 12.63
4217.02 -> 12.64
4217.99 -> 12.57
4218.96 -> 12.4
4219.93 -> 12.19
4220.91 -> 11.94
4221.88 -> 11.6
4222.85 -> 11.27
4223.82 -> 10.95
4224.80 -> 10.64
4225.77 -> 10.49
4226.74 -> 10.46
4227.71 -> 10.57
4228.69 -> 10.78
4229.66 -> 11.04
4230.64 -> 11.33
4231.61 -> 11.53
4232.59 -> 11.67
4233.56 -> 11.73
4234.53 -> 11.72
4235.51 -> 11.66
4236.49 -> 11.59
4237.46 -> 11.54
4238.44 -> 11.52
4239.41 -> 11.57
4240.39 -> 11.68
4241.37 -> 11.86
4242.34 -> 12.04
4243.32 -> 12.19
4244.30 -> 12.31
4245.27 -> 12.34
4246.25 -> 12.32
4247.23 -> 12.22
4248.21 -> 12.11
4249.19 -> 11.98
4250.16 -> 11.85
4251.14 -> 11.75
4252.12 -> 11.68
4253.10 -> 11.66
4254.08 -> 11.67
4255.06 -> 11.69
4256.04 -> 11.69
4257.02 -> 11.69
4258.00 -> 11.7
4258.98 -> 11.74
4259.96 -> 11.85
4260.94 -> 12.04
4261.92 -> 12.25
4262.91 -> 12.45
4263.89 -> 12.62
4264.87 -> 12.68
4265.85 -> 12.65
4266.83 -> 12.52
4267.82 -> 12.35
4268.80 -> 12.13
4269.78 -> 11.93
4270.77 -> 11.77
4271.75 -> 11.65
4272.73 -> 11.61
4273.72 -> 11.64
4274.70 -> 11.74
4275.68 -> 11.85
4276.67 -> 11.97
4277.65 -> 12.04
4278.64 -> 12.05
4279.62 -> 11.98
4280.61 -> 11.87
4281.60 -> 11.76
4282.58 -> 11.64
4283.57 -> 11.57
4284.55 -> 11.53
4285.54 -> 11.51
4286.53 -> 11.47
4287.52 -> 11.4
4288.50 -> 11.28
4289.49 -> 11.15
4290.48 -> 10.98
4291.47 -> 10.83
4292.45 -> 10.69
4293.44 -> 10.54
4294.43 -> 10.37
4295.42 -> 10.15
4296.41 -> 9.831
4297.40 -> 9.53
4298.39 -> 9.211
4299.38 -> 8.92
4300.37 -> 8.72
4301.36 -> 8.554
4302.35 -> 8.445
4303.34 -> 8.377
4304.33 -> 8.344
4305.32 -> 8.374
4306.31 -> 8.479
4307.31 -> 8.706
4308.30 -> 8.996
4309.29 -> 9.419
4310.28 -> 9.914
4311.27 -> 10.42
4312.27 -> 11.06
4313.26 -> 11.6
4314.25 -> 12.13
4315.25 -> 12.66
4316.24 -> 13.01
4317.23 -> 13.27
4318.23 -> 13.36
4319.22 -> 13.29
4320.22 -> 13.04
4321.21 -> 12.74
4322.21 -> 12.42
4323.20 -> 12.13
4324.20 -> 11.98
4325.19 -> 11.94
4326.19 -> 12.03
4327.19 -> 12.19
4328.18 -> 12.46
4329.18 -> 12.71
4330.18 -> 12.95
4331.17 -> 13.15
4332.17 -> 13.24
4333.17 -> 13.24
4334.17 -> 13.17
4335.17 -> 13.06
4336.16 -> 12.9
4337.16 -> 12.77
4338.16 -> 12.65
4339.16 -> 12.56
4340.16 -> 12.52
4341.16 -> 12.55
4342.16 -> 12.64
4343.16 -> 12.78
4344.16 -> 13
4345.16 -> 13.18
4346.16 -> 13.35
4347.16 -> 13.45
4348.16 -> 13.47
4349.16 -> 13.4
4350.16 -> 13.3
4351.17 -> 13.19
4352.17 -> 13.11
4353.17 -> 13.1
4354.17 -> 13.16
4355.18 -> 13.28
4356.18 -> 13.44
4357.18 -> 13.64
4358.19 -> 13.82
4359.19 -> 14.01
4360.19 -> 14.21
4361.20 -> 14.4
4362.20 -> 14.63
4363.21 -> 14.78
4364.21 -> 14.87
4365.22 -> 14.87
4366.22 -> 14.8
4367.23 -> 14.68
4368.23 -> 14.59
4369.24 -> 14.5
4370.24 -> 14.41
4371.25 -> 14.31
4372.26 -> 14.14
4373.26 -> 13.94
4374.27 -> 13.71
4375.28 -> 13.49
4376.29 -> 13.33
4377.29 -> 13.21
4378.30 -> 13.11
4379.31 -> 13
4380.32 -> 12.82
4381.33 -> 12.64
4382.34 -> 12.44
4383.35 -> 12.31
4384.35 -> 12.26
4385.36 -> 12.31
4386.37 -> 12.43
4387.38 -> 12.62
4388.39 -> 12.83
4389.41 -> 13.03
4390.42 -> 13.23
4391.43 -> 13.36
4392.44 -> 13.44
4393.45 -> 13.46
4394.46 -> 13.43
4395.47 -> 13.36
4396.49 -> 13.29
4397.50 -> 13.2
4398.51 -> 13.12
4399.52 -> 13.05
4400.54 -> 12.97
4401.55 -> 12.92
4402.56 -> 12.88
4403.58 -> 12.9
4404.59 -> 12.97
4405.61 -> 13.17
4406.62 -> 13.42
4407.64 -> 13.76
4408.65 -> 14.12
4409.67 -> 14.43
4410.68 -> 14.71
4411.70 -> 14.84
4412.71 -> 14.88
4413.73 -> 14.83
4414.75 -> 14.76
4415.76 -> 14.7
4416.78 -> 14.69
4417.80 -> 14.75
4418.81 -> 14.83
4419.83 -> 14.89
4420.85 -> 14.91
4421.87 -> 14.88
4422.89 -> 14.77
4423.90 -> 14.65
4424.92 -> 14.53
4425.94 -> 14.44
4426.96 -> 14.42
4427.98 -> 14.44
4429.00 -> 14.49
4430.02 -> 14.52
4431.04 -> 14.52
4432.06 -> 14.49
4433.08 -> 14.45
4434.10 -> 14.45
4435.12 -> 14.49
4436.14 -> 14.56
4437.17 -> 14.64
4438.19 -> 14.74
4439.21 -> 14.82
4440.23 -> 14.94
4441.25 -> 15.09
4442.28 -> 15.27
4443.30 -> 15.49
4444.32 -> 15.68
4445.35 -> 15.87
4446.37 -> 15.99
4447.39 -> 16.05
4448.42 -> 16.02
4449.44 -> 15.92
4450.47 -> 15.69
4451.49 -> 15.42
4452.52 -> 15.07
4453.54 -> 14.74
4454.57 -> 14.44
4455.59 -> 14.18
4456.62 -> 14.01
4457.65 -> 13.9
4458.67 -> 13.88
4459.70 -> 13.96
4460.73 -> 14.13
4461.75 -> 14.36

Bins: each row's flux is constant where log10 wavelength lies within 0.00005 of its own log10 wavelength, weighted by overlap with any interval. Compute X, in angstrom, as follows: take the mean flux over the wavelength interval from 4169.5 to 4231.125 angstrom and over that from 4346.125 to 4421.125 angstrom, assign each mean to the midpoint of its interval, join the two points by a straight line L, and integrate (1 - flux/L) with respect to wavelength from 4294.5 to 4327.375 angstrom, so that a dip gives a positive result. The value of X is 5.3 angstrom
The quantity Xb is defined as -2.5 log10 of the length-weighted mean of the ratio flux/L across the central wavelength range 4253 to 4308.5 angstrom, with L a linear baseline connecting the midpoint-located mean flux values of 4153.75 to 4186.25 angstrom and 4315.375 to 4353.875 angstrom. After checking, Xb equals 0.11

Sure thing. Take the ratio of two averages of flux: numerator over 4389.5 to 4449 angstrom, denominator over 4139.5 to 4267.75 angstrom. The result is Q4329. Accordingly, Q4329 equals 1.3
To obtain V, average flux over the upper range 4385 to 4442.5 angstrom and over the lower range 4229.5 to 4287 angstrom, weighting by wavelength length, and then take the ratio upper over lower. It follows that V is 1.2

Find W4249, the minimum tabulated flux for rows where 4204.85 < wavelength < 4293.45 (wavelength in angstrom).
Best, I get 10.46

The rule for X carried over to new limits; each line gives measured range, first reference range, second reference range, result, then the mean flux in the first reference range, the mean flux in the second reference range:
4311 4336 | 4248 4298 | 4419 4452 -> 0.22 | 11.6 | 15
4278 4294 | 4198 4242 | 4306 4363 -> 1.00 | 11.5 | 12.6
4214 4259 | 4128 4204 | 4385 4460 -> 0.42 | 10.9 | 14.3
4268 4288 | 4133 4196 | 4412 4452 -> 1.36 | 10.9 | 15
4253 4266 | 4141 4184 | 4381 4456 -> 0.05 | 10.8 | 14.2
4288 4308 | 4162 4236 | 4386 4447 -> 4.83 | 11.3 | 14.2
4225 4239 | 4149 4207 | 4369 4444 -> 0.52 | 11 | 13.9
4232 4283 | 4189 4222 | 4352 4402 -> 1.22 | 11.7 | 13.5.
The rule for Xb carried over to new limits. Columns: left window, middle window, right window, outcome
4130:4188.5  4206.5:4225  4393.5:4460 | -0.03 mag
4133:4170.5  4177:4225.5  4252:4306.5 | -0.04 mag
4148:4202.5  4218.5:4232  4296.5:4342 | -0.01 mag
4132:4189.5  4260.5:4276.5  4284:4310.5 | -0.20 mag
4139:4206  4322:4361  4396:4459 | 0.03 mag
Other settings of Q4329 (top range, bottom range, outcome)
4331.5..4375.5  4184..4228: 1.19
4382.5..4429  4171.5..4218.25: 1.22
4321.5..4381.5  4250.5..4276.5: 1.12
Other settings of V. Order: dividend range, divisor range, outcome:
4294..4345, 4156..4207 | 1.03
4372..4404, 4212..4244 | 1.12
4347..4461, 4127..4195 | 1.30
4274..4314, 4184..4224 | 0.91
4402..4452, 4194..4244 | 1.27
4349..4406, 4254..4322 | 1.20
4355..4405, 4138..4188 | 1.25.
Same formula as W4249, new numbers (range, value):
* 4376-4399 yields 12.26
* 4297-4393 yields 8.344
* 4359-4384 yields 12.31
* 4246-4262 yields 11.66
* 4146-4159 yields 10.3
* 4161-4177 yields 10.92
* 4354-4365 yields 13.16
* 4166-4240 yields 10.33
